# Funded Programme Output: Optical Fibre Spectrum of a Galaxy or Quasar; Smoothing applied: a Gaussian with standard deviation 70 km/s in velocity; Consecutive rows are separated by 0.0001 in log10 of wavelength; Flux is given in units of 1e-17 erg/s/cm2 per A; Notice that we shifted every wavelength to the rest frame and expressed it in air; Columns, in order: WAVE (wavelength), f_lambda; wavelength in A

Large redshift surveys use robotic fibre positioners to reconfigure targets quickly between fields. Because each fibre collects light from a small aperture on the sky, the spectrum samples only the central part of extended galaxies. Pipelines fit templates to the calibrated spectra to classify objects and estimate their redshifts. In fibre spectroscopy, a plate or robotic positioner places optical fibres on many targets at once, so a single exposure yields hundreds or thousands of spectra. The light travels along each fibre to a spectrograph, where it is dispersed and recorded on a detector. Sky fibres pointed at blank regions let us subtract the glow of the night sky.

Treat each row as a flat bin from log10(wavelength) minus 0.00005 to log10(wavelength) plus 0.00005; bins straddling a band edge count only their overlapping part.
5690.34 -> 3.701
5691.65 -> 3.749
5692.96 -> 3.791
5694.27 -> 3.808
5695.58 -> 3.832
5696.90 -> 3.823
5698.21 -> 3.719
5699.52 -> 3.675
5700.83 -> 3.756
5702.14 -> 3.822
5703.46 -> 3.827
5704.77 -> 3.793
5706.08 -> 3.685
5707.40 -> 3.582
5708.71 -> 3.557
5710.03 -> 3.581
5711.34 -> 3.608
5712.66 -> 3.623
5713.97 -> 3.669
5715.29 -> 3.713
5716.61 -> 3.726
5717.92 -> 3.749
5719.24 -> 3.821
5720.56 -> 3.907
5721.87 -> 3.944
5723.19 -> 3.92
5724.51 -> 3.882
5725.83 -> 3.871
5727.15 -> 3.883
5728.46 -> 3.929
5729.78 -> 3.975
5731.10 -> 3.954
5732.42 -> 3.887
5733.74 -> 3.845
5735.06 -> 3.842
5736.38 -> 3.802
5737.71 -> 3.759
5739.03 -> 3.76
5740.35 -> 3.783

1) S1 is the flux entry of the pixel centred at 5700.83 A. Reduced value 3.756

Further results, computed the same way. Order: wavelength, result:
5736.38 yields 3.802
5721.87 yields 3.944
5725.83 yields 3.871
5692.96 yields 3.791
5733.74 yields 3.845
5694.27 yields 3.808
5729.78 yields 3.975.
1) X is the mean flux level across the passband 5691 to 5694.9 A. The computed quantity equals 3.78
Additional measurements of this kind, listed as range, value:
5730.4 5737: 3.87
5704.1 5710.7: 3.64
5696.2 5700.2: 3.74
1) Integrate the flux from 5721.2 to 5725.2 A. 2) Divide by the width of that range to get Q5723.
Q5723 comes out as 3.92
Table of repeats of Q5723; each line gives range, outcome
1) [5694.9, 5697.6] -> 3.82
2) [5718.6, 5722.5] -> 3.9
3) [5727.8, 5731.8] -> 3.96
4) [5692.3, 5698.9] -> 3.79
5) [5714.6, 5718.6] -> 3.72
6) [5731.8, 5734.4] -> 3.87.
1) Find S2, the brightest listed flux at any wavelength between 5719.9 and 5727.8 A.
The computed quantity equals 3.944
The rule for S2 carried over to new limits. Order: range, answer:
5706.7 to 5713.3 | 3.623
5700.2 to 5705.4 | 3.827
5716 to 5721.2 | 3.907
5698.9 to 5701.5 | 3.756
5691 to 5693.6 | 3.791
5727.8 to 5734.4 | 3.975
